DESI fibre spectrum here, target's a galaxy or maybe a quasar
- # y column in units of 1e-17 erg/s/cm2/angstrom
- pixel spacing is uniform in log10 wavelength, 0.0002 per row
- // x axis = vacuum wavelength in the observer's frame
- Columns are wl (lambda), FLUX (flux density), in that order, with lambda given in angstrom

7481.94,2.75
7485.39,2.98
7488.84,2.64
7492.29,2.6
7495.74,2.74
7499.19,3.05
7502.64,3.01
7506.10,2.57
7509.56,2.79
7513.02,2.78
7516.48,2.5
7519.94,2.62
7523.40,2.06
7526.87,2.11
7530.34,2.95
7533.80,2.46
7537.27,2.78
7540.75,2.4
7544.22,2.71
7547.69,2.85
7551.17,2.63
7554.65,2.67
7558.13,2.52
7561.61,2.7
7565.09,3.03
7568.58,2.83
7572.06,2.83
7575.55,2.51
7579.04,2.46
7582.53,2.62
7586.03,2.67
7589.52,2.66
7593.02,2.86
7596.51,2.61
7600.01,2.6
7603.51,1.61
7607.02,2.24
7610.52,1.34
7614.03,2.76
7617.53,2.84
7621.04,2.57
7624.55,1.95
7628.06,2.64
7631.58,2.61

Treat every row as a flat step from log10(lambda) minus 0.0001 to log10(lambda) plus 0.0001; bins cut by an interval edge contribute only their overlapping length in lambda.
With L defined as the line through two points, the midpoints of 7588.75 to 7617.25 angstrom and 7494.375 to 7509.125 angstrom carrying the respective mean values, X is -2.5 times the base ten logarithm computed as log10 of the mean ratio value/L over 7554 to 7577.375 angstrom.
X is -0.08 mag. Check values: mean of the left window 2.84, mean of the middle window 2.73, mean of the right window 2.35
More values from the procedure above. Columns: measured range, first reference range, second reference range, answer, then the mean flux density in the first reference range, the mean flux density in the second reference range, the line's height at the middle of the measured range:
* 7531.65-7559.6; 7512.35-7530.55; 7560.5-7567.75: 0.02 mag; 2.45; 2.87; 2.69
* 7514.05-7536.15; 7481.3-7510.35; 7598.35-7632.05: 0.09 mag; 2.79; 2.3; 2.67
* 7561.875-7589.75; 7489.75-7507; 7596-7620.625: -0.11 mag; 2.8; 2.28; 2.44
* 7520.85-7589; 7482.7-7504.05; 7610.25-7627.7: 0.00 mag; 2.83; 2.4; 2.62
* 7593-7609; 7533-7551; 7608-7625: 0.03 mag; 2.65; 2.32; 2.39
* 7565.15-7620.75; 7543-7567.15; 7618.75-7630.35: 0.02 mag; 2.73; 2.42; 2.56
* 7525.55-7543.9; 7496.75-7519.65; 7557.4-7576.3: 0.08 mag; 2.77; 2.76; 2.77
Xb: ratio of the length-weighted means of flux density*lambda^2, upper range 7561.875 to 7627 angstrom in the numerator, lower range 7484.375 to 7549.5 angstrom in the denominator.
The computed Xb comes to 1.0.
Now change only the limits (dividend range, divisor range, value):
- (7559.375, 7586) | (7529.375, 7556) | 1.02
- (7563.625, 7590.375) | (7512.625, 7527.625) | 1.14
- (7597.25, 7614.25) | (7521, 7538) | 0.86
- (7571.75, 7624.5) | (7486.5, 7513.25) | 0.91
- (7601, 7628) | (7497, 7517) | 0.82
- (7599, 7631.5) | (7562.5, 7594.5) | 0.85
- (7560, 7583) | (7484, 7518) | 1.00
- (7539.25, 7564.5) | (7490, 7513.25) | 0.97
